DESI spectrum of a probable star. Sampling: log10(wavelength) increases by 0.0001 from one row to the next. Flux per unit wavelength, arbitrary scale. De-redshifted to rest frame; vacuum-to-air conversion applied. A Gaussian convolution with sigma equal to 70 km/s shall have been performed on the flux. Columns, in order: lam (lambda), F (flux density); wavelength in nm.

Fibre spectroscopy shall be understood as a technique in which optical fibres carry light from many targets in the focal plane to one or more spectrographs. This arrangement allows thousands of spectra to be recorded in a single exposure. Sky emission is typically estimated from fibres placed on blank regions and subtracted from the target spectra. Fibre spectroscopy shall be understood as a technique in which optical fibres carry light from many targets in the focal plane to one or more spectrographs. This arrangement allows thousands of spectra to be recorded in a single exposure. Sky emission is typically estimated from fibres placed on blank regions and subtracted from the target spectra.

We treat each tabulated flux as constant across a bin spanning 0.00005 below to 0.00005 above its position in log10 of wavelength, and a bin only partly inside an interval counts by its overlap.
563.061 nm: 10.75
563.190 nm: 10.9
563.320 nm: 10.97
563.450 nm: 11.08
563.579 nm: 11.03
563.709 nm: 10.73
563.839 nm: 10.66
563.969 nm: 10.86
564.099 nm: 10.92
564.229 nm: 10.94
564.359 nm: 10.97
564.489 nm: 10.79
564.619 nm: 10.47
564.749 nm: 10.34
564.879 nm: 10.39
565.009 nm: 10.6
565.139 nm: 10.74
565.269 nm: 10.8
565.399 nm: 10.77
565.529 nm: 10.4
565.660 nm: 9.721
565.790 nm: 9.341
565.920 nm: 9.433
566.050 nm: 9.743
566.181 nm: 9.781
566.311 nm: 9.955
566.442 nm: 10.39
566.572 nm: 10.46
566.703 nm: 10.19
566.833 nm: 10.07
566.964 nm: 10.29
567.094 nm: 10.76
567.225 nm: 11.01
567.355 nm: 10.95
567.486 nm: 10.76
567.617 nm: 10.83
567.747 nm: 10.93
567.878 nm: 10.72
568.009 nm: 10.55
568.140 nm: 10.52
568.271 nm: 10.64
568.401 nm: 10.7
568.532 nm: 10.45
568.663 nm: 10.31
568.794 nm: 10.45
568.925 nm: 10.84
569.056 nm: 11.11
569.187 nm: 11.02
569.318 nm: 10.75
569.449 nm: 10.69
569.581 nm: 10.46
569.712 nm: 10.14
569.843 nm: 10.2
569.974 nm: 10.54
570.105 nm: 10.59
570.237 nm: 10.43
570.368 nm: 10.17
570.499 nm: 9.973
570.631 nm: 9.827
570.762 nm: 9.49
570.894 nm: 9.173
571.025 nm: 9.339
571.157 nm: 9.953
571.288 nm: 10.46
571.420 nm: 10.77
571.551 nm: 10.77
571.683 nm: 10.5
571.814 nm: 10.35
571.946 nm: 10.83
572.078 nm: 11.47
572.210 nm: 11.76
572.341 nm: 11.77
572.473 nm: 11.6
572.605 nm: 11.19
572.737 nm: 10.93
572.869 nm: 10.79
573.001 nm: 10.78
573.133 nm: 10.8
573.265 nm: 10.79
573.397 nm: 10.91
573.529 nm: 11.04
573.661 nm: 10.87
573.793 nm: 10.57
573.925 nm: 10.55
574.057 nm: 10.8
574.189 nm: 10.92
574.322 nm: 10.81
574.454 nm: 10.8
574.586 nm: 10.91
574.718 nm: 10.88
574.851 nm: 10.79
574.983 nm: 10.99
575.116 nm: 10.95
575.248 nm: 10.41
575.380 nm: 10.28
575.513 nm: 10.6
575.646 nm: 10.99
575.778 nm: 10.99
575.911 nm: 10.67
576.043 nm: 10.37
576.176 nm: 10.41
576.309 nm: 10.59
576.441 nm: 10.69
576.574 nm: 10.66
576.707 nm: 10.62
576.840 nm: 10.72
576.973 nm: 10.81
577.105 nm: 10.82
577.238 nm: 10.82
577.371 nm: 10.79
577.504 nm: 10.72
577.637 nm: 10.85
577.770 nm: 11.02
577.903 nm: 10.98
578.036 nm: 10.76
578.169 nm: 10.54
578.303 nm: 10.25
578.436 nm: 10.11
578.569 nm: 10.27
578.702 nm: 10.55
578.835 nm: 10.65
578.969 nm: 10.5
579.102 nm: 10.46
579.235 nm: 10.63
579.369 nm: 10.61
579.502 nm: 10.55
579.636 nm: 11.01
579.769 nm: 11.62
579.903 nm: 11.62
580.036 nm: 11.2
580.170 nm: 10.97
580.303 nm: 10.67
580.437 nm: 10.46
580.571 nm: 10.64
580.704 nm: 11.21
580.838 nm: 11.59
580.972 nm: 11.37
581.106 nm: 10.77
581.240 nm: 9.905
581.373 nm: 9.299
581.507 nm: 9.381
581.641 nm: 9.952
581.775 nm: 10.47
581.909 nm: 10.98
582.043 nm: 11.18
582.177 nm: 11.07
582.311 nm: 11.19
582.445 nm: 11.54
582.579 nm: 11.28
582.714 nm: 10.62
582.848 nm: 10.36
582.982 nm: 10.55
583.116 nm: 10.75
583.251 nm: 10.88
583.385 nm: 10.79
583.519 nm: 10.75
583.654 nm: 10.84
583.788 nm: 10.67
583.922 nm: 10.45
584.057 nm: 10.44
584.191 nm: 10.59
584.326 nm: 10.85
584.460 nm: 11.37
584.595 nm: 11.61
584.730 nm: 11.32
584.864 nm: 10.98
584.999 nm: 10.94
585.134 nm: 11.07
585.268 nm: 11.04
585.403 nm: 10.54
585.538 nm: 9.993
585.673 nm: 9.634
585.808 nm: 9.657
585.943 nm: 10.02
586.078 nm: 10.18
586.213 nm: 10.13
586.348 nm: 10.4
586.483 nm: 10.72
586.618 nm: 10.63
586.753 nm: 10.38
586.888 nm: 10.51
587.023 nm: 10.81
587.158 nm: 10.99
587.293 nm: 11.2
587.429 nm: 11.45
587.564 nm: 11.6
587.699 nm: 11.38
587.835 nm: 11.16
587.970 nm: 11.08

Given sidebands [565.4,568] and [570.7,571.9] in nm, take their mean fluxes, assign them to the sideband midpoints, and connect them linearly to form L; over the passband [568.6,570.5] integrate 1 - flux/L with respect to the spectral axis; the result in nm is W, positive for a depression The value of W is -0.06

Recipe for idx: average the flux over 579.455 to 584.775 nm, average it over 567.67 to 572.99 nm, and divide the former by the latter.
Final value 1.0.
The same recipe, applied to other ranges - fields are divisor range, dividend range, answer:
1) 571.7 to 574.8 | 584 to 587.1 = 0.97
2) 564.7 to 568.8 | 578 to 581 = 1.04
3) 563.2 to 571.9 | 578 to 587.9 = 1.03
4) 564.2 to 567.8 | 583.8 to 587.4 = 1.02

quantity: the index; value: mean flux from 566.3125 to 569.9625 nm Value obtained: 10.6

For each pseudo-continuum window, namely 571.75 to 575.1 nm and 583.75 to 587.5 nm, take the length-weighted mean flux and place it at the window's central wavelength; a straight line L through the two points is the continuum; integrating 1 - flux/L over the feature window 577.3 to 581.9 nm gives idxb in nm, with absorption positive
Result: 0.06 nm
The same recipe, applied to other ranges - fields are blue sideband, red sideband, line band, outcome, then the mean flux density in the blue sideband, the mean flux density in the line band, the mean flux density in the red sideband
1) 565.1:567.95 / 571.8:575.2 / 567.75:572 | 0.10 nm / 10.4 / 10.4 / 11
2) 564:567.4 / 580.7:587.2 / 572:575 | -0.14 nm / 10.4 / 11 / 10.7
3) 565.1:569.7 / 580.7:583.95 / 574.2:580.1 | -0.06 nm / 10.5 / 10.7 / 10.7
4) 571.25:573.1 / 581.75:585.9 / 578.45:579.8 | 0.03 nm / 11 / 10.6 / 10.8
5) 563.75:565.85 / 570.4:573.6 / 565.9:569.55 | 0.02 nm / 10.5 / 10.5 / 10.6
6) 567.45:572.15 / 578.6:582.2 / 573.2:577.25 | -0.06 nm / 10.5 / 10.7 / 10.7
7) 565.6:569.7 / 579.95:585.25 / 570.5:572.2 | 0.04 nm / 10.4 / 10.3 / 10.8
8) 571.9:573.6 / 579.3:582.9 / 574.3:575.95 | 0.04 nm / 11.1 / 10.8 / 10.8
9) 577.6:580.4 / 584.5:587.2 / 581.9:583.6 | -0.04 nm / 10.7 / 10.9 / 10.6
